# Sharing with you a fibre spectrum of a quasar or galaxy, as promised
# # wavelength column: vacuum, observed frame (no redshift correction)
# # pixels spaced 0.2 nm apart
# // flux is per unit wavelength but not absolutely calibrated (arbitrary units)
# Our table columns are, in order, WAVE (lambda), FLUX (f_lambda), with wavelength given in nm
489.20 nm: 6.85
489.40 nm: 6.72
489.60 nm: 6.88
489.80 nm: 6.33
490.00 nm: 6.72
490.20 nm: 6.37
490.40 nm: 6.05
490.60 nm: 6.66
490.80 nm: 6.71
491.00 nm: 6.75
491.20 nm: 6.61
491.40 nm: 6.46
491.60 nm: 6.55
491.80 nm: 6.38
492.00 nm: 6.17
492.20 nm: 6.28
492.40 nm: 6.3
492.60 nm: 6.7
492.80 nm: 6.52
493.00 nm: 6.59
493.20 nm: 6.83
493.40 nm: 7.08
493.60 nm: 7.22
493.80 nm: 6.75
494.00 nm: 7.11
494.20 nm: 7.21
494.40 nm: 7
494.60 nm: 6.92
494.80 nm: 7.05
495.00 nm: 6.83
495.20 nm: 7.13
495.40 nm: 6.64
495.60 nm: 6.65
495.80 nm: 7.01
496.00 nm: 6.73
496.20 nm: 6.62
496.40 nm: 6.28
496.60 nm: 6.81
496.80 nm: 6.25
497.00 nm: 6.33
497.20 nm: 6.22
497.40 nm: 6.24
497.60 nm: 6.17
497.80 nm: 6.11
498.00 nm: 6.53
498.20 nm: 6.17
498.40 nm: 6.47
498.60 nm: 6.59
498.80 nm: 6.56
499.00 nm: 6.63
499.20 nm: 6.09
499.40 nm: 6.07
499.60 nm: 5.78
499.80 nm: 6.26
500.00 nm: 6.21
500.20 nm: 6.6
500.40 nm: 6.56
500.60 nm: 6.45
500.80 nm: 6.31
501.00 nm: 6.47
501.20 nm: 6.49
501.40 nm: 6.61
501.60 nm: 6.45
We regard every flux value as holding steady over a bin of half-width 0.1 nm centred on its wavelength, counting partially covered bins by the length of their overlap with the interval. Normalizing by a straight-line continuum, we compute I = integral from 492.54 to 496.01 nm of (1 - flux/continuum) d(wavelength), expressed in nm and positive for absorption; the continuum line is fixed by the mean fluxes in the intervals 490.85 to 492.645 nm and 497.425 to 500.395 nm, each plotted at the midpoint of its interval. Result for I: -0.26 nm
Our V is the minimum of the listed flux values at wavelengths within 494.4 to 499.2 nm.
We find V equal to 6.09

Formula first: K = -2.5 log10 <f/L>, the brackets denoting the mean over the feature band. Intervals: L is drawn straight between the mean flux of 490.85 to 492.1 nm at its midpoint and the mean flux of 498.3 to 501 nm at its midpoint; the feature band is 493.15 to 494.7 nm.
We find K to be -0.09 mag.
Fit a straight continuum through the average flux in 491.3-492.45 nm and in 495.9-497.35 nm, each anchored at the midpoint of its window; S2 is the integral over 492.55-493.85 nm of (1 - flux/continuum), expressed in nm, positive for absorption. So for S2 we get -0.09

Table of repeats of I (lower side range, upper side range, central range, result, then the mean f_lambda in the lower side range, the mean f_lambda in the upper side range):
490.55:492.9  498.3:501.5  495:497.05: -0.070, 6.5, 6.38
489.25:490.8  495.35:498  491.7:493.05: 0.023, 6.55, 6.47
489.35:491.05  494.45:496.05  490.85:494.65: 0.012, 6.57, 6.88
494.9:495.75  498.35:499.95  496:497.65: 0.056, 6.82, 6.3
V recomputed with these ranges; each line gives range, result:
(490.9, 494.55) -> 6.17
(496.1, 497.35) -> 6.22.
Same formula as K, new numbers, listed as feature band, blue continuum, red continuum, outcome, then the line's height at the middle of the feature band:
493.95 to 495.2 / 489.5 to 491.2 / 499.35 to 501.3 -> -0.09 mag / 6.46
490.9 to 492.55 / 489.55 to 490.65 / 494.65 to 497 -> 0.02 mag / 6.54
